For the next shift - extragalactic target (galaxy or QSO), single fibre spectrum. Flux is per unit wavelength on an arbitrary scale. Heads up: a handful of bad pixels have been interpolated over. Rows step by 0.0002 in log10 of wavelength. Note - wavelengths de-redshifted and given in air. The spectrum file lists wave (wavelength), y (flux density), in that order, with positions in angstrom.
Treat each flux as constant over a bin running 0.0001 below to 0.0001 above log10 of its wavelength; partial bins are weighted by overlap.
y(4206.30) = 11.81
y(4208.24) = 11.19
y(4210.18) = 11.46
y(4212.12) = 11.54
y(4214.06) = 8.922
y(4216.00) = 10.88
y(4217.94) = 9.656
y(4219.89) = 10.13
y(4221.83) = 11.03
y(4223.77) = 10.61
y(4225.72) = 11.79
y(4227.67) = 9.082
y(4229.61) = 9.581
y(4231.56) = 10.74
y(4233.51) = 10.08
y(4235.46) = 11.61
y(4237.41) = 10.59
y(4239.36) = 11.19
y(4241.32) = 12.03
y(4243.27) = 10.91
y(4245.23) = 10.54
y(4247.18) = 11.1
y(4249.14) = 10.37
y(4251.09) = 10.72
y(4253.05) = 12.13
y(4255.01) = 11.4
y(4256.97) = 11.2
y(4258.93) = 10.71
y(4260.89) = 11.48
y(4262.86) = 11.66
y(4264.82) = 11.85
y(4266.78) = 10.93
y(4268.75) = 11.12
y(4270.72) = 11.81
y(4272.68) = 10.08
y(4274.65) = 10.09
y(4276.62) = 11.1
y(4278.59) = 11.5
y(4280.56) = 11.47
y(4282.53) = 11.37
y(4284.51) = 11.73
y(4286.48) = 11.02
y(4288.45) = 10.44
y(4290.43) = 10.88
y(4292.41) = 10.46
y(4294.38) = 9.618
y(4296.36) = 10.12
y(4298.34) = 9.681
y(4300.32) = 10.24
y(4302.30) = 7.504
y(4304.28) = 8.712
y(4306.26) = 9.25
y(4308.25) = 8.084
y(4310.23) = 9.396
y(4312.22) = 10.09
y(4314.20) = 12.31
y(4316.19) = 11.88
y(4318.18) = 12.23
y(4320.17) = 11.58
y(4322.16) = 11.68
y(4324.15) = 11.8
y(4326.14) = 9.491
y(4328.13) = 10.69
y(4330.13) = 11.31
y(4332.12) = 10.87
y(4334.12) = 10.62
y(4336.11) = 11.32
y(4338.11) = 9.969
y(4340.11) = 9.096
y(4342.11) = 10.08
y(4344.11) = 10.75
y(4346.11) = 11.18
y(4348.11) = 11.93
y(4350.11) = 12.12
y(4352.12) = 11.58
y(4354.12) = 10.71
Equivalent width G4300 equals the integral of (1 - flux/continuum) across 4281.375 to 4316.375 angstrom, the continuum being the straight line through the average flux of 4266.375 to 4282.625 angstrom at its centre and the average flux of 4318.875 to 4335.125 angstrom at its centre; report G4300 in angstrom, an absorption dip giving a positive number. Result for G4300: 2.9 angstrom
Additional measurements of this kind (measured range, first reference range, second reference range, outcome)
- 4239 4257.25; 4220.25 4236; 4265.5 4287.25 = -0.7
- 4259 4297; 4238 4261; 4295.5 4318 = -1.8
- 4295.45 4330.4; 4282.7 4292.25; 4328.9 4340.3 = 1.5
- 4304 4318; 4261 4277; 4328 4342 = 0.7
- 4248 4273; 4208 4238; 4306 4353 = -1.4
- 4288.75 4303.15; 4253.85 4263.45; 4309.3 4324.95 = 1.9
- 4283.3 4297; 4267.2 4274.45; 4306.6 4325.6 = 0.3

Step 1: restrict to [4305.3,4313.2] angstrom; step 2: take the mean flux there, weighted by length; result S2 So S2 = 9.2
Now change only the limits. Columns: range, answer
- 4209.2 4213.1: 11.5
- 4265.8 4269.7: 11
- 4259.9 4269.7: 11.4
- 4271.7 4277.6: 10.4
